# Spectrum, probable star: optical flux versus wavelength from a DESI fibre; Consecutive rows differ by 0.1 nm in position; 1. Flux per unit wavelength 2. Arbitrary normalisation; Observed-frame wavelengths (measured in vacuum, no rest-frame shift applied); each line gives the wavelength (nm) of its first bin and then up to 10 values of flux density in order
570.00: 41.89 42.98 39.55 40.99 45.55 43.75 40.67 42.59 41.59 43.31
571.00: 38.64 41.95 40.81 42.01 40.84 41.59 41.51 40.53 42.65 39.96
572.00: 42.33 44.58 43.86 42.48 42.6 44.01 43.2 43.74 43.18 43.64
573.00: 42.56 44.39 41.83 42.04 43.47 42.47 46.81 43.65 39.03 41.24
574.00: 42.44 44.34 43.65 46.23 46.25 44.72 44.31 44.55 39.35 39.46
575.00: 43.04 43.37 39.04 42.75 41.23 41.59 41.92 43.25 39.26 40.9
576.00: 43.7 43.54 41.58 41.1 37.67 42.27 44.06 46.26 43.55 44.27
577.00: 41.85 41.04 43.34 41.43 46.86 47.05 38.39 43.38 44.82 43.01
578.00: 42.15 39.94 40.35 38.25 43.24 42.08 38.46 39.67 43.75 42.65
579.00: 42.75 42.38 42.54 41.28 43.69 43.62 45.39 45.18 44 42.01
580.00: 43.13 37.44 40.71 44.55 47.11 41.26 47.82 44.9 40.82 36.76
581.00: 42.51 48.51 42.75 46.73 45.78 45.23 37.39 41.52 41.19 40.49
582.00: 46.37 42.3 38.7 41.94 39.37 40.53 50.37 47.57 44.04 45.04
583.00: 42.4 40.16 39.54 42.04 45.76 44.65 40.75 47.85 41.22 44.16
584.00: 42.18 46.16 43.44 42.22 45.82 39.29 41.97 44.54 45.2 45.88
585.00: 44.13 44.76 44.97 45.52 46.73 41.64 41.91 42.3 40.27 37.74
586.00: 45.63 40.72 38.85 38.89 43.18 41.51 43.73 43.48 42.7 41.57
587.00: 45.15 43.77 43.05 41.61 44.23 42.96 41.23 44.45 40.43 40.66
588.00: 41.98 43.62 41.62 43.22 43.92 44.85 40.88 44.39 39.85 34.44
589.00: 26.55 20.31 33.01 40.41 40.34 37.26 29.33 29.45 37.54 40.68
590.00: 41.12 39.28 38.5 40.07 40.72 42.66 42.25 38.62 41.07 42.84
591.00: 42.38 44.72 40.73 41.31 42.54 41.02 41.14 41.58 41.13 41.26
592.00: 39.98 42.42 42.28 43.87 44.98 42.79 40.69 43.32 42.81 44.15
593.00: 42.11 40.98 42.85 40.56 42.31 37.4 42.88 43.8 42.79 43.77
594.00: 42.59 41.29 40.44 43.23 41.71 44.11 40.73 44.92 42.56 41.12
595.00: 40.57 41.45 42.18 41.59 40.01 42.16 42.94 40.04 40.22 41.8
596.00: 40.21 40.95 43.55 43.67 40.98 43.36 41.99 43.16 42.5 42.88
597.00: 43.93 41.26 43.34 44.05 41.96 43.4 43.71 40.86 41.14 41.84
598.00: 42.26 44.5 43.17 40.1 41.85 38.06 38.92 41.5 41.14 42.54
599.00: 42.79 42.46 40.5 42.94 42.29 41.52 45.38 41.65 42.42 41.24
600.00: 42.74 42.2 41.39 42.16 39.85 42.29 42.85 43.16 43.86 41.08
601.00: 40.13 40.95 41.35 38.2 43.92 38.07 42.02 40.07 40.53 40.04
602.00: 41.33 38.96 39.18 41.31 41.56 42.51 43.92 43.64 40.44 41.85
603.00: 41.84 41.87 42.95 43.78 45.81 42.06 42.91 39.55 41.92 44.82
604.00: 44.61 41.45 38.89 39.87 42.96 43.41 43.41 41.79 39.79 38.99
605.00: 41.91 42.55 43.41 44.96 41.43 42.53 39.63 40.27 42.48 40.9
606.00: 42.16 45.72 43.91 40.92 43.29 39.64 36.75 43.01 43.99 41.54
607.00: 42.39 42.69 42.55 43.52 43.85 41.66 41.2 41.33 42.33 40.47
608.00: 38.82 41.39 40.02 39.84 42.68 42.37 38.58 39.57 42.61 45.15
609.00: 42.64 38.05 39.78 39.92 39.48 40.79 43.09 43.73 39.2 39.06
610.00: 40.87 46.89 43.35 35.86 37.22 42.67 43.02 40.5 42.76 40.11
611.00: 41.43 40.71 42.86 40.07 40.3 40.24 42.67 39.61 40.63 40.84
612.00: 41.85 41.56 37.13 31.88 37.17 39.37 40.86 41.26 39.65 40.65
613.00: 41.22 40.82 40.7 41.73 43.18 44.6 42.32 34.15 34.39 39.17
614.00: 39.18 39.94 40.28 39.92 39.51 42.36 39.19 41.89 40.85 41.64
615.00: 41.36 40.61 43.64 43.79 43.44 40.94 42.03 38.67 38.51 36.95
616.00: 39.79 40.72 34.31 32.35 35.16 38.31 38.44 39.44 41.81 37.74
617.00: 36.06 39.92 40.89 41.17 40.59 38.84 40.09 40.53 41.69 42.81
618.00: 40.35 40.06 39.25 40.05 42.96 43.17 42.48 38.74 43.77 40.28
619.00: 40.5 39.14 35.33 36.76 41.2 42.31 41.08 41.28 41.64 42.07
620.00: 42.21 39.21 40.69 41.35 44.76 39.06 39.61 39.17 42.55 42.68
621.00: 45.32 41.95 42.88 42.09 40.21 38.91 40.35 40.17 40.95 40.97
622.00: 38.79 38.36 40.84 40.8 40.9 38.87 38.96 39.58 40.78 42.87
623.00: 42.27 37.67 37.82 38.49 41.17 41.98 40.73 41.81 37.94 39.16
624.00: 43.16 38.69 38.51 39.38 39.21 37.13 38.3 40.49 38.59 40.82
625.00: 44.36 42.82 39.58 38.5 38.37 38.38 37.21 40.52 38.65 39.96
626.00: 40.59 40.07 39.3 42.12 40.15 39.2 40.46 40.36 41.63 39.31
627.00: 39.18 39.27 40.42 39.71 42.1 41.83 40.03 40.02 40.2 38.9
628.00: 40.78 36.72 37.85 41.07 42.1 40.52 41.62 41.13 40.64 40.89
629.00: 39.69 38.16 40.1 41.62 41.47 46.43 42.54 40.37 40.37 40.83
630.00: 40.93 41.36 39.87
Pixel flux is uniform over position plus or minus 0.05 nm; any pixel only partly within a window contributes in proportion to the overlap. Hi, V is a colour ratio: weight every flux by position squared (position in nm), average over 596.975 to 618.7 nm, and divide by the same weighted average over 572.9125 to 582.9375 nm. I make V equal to 1.1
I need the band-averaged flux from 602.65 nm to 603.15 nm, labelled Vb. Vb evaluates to 41.9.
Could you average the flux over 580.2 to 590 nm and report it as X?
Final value 41.9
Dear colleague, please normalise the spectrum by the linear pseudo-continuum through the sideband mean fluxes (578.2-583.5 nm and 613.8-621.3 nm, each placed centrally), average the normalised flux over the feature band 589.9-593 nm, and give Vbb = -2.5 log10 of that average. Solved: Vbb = 0.01 mag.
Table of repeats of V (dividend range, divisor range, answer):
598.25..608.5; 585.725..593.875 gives 1.07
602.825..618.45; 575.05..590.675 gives 1.07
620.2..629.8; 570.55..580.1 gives 1.12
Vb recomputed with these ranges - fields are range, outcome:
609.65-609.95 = 40.7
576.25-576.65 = 41.3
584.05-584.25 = 44.8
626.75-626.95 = 40.5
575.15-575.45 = 41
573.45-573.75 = 44.3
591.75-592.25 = 41.4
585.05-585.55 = 44.7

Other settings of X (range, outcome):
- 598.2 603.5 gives 41.7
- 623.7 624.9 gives 39.3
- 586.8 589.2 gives 40.5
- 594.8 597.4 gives 42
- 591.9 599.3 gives 42.1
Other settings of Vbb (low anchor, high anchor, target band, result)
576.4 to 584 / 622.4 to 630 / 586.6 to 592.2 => 0.05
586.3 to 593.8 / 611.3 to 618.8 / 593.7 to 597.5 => -0.04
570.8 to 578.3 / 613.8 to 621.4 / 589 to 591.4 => 0.09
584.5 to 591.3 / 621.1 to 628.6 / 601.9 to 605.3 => -0.04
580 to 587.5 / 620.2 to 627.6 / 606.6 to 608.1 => -0.01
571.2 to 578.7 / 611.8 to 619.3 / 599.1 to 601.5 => -0.03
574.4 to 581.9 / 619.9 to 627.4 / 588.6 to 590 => 0.19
